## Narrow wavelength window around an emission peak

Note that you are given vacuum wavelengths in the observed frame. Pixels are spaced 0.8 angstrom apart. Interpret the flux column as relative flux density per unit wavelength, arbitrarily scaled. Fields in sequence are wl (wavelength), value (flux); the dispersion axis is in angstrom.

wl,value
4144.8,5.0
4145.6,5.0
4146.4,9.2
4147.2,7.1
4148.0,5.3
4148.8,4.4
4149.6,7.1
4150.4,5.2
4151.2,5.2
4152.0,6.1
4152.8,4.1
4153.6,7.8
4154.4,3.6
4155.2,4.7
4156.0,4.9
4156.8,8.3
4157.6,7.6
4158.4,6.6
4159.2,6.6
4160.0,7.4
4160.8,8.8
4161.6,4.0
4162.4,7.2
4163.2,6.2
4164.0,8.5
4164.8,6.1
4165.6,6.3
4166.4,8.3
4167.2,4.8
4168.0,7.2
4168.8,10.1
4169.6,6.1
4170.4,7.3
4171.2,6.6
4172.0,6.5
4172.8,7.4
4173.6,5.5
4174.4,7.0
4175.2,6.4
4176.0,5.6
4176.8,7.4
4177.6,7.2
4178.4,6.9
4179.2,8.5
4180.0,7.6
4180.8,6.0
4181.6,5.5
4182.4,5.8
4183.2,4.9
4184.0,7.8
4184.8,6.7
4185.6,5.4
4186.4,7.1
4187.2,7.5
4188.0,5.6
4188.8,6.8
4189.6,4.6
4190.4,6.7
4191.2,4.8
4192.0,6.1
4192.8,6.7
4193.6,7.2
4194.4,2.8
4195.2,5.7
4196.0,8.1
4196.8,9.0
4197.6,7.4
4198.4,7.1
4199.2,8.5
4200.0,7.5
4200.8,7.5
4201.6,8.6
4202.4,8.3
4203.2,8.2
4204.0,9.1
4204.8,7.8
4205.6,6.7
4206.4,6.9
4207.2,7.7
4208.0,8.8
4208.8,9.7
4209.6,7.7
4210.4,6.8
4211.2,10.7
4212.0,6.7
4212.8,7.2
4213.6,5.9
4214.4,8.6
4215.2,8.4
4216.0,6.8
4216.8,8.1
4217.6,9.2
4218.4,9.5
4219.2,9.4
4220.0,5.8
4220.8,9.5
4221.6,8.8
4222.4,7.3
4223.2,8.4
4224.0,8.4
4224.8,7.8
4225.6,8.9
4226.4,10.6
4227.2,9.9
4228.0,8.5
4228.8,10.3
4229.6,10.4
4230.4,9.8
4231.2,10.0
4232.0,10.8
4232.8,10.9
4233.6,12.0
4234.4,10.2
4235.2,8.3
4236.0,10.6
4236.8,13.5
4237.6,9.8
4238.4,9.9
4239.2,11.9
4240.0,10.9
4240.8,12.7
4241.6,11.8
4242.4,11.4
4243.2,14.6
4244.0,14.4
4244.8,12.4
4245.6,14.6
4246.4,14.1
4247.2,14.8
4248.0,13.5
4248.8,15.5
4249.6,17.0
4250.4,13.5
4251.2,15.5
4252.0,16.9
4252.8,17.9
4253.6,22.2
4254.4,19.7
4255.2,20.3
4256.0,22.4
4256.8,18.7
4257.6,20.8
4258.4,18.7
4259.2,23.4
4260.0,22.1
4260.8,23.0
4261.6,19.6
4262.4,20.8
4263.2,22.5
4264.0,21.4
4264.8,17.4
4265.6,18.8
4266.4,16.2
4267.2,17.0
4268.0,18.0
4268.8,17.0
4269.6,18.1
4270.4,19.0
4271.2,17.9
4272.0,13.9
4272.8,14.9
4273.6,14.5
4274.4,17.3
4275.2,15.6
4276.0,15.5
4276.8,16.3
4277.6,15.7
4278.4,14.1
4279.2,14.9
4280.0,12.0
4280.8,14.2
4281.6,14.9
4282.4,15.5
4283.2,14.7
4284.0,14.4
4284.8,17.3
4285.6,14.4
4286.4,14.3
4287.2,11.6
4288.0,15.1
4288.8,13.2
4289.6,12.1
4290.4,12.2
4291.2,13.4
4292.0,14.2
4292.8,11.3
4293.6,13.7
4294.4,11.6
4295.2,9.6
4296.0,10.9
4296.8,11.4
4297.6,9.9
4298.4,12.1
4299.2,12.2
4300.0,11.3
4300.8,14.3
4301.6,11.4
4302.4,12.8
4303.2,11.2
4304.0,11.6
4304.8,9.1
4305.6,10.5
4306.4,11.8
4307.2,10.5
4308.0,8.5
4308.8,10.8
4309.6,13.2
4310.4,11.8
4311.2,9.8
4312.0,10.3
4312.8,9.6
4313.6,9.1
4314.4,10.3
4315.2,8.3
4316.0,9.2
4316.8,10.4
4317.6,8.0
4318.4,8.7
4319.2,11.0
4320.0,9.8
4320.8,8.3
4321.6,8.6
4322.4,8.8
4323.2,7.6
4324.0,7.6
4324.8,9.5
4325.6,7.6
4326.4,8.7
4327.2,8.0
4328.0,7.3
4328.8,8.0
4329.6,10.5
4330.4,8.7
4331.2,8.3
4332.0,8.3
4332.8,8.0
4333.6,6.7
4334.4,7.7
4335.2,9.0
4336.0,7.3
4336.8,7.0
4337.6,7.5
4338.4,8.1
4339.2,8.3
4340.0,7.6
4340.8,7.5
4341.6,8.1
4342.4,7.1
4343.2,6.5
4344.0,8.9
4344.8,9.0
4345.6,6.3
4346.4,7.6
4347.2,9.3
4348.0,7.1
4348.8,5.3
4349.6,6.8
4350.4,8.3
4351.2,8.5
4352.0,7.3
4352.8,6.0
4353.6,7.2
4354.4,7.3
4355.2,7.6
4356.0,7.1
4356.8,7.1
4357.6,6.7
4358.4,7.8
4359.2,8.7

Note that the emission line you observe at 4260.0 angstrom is C IV 1549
